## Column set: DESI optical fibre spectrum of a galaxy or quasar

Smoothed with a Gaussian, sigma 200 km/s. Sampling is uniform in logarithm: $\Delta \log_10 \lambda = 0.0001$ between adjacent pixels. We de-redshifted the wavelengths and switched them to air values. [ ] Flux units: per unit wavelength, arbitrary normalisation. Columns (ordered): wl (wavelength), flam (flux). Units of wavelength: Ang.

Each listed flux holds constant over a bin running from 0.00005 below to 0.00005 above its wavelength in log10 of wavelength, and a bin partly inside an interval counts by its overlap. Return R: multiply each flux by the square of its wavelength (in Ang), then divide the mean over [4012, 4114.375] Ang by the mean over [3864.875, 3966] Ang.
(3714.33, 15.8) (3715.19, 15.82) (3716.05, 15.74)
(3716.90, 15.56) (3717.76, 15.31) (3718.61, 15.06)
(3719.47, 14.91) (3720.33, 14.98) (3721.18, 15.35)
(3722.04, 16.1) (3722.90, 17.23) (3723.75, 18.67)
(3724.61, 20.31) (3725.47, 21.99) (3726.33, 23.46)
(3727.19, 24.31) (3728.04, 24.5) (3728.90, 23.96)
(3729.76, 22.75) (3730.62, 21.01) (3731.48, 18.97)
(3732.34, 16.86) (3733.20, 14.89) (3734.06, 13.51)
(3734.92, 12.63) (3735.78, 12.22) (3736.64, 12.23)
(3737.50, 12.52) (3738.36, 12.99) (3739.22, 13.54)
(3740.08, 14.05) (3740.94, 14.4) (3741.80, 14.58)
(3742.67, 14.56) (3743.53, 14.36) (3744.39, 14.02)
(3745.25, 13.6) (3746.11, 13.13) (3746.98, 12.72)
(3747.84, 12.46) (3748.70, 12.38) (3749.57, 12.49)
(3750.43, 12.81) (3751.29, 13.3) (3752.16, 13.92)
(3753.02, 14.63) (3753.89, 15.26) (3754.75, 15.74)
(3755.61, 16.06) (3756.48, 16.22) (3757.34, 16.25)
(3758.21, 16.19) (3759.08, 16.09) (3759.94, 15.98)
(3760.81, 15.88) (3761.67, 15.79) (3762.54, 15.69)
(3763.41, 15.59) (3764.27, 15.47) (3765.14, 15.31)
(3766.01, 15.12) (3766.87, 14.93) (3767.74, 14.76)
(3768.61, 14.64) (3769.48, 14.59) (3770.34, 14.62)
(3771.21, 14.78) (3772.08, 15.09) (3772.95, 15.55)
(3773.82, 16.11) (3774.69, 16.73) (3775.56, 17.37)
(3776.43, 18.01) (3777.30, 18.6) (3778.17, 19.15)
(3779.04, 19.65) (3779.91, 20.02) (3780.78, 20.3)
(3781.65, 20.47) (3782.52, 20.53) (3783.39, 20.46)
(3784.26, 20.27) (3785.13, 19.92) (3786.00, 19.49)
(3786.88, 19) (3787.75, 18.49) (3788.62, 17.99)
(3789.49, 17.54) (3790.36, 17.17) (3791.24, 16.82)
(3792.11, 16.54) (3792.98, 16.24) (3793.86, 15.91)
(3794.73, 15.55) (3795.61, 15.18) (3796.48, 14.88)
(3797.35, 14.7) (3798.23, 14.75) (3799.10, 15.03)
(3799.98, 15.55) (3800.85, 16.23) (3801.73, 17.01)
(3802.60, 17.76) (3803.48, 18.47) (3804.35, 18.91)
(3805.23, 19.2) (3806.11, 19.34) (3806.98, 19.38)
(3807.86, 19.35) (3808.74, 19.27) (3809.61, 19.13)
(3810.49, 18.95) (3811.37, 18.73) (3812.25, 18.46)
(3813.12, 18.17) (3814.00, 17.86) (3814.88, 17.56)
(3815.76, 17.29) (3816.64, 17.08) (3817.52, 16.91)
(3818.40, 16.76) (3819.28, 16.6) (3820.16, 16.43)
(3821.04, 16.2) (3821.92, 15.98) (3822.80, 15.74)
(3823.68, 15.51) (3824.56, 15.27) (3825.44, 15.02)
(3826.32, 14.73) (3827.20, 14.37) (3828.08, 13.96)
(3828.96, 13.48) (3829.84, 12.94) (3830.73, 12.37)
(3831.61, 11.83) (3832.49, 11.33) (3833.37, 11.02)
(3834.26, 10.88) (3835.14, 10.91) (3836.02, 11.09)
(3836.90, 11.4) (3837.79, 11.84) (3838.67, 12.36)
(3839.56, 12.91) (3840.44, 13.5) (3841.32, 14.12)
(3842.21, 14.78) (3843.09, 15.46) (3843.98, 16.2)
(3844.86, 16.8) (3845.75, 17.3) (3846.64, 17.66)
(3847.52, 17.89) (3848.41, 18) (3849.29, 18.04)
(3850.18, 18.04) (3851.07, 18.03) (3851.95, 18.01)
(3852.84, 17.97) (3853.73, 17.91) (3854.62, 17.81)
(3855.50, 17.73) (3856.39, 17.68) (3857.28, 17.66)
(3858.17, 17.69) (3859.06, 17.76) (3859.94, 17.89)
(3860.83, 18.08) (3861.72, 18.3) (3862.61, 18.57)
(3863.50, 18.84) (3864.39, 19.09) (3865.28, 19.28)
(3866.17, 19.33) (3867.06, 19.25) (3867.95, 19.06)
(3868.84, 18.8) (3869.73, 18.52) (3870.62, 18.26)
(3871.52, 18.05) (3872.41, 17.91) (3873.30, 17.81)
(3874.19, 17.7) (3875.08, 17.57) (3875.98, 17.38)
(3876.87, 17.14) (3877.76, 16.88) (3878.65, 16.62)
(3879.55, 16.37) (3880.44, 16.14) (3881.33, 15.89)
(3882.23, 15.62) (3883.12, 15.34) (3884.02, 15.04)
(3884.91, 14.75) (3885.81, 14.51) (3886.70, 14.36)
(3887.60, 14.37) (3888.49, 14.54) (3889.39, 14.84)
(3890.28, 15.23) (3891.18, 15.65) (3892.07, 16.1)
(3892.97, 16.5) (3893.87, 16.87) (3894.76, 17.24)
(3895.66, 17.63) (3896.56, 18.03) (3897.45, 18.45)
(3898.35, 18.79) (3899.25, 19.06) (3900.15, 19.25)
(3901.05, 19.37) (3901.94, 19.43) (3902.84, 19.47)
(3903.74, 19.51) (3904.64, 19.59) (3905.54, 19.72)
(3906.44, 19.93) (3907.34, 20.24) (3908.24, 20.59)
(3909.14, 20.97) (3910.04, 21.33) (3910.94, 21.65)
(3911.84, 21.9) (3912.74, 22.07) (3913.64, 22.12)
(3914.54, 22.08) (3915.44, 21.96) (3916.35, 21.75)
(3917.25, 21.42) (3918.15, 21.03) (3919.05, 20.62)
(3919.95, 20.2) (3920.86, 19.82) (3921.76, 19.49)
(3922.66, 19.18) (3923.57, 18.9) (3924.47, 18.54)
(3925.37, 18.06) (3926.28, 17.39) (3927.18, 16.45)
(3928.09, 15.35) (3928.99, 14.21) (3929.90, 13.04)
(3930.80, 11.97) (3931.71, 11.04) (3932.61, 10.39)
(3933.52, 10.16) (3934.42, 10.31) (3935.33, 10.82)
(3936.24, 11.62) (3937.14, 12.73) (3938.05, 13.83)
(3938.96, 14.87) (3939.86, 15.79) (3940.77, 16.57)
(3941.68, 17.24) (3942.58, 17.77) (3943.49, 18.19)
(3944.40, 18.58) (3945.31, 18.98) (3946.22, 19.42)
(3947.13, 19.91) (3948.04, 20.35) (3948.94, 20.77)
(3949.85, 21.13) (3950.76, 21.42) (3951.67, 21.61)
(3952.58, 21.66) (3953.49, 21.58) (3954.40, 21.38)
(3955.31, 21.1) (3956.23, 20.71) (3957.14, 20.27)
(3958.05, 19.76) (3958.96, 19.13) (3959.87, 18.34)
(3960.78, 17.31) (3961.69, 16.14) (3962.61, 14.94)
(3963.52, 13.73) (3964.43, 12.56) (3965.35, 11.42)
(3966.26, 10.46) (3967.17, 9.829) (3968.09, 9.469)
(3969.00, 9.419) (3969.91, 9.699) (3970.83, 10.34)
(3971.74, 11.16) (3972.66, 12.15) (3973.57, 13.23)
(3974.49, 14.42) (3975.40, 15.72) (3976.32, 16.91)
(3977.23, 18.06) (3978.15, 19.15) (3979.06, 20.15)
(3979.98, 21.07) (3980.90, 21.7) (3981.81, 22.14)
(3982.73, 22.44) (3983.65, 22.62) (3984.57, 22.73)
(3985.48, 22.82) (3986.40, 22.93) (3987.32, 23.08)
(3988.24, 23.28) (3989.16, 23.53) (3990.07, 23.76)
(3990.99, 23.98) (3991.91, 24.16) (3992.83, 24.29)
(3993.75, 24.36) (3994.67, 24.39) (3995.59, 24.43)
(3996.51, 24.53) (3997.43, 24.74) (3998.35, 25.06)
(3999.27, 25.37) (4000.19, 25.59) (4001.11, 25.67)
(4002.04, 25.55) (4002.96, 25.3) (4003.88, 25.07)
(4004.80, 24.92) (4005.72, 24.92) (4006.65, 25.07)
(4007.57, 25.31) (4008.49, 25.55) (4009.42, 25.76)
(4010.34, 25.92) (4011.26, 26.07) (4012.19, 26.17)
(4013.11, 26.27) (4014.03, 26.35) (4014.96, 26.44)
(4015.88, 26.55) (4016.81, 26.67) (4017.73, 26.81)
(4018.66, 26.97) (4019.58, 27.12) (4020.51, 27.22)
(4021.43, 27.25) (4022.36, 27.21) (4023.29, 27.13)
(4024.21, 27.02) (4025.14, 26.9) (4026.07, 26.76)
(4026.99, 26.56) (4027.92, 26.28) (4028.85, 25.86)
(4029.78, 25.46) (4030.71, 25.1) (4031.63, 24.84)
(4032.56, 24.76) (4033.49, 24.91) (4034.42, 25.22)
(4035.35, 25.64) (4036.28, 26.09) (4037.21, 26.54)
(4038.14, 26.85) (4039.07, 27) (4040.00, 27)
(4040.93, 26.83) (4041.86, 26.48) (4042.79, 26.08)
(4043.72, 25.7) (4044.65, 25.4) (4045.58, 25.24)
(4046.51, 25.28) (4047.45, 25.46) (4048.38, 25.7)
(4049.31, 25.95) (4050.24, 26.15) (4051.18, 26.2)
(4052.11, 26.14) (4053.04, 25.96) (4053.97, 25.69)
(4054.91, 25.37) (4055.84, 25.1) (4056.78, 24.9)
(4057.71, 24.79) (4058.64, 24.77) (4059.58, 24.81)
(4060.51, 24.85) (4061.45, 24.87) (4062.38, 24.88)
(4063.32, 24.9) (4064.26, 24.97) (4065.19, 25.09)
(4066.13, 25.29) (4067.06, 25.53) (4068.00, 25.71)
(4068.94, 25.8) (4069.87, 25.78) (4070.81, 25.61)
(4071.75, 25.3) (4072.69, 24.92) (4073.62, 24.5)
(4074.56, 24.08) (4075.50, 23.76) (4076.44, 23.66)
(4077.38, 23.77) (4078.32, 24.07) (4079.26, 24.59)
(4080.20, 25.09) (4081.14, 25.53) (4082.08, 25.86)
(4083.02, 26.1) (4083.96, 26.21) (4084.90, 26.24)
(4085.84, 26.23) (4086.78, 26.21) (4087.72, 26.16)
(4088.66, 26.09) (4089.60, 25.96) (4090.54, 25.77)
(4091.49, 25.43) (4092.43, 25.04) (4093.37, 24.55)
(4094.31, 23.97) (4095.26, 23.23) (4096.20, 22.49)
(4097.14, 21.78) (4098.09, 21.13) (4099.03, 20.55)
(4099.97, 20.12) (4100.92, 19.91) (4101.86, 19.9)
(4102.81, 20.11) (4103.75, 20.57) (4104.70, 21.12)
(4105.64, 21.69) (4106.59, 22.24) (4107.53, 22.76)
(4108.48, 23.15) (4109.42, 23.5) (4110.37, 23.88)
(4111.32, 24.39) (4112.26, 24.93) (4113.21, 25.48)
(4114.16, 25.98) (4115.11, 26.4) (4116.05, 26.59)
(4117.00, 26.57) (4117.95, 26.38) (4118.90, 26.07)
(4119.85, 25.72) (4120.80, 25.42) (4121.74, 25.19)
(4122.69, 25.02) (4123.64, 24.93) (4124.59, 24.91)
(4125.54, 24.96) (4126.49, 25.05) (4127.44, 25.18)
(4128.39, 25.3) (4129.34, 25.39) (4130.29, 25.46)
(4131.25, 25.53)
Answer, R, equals 1.52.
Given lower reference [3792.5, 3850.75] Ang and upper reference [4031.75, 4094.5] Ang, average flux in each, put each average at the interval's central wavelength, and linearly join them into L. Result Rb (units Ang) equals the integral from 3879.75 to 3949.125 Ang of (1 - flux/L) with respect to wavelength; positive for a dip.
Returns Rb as 7.3 Ang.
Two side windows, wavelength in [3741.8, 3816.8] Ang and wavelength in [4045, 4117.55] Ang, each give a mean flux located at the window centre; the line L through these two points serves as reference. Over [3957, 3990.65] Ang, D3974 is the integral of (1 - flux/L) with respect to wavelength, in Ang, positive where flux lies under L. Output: 7.0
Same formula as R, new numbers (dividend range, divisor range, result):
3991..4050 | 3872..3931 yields 1.52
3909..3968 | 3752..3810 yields 1.12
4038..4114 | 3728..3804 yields 1.78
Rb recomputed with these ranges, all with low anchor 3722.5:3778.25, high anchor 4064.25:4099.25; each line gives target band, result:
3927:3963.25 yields 7.3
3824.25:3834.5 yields 2.8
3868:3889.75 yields 3.2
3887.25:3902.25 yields 2.0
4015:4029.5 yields -2.2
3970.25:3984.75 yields 2.9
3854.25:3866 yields 0.4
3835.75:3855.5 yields 2.8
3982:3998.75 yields -1.0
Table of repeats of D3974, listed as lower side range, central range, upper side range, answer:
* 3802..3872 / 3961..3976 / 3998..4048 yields 7.1 Ang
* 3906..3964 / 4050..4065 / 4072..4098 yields -1.1 Ang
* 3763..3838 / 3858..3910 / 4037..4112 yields 3.3 Ang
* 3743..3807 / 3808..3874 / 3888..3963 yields 2.7 Ang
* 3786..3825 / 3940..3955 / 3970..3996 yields -0.1 Ang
